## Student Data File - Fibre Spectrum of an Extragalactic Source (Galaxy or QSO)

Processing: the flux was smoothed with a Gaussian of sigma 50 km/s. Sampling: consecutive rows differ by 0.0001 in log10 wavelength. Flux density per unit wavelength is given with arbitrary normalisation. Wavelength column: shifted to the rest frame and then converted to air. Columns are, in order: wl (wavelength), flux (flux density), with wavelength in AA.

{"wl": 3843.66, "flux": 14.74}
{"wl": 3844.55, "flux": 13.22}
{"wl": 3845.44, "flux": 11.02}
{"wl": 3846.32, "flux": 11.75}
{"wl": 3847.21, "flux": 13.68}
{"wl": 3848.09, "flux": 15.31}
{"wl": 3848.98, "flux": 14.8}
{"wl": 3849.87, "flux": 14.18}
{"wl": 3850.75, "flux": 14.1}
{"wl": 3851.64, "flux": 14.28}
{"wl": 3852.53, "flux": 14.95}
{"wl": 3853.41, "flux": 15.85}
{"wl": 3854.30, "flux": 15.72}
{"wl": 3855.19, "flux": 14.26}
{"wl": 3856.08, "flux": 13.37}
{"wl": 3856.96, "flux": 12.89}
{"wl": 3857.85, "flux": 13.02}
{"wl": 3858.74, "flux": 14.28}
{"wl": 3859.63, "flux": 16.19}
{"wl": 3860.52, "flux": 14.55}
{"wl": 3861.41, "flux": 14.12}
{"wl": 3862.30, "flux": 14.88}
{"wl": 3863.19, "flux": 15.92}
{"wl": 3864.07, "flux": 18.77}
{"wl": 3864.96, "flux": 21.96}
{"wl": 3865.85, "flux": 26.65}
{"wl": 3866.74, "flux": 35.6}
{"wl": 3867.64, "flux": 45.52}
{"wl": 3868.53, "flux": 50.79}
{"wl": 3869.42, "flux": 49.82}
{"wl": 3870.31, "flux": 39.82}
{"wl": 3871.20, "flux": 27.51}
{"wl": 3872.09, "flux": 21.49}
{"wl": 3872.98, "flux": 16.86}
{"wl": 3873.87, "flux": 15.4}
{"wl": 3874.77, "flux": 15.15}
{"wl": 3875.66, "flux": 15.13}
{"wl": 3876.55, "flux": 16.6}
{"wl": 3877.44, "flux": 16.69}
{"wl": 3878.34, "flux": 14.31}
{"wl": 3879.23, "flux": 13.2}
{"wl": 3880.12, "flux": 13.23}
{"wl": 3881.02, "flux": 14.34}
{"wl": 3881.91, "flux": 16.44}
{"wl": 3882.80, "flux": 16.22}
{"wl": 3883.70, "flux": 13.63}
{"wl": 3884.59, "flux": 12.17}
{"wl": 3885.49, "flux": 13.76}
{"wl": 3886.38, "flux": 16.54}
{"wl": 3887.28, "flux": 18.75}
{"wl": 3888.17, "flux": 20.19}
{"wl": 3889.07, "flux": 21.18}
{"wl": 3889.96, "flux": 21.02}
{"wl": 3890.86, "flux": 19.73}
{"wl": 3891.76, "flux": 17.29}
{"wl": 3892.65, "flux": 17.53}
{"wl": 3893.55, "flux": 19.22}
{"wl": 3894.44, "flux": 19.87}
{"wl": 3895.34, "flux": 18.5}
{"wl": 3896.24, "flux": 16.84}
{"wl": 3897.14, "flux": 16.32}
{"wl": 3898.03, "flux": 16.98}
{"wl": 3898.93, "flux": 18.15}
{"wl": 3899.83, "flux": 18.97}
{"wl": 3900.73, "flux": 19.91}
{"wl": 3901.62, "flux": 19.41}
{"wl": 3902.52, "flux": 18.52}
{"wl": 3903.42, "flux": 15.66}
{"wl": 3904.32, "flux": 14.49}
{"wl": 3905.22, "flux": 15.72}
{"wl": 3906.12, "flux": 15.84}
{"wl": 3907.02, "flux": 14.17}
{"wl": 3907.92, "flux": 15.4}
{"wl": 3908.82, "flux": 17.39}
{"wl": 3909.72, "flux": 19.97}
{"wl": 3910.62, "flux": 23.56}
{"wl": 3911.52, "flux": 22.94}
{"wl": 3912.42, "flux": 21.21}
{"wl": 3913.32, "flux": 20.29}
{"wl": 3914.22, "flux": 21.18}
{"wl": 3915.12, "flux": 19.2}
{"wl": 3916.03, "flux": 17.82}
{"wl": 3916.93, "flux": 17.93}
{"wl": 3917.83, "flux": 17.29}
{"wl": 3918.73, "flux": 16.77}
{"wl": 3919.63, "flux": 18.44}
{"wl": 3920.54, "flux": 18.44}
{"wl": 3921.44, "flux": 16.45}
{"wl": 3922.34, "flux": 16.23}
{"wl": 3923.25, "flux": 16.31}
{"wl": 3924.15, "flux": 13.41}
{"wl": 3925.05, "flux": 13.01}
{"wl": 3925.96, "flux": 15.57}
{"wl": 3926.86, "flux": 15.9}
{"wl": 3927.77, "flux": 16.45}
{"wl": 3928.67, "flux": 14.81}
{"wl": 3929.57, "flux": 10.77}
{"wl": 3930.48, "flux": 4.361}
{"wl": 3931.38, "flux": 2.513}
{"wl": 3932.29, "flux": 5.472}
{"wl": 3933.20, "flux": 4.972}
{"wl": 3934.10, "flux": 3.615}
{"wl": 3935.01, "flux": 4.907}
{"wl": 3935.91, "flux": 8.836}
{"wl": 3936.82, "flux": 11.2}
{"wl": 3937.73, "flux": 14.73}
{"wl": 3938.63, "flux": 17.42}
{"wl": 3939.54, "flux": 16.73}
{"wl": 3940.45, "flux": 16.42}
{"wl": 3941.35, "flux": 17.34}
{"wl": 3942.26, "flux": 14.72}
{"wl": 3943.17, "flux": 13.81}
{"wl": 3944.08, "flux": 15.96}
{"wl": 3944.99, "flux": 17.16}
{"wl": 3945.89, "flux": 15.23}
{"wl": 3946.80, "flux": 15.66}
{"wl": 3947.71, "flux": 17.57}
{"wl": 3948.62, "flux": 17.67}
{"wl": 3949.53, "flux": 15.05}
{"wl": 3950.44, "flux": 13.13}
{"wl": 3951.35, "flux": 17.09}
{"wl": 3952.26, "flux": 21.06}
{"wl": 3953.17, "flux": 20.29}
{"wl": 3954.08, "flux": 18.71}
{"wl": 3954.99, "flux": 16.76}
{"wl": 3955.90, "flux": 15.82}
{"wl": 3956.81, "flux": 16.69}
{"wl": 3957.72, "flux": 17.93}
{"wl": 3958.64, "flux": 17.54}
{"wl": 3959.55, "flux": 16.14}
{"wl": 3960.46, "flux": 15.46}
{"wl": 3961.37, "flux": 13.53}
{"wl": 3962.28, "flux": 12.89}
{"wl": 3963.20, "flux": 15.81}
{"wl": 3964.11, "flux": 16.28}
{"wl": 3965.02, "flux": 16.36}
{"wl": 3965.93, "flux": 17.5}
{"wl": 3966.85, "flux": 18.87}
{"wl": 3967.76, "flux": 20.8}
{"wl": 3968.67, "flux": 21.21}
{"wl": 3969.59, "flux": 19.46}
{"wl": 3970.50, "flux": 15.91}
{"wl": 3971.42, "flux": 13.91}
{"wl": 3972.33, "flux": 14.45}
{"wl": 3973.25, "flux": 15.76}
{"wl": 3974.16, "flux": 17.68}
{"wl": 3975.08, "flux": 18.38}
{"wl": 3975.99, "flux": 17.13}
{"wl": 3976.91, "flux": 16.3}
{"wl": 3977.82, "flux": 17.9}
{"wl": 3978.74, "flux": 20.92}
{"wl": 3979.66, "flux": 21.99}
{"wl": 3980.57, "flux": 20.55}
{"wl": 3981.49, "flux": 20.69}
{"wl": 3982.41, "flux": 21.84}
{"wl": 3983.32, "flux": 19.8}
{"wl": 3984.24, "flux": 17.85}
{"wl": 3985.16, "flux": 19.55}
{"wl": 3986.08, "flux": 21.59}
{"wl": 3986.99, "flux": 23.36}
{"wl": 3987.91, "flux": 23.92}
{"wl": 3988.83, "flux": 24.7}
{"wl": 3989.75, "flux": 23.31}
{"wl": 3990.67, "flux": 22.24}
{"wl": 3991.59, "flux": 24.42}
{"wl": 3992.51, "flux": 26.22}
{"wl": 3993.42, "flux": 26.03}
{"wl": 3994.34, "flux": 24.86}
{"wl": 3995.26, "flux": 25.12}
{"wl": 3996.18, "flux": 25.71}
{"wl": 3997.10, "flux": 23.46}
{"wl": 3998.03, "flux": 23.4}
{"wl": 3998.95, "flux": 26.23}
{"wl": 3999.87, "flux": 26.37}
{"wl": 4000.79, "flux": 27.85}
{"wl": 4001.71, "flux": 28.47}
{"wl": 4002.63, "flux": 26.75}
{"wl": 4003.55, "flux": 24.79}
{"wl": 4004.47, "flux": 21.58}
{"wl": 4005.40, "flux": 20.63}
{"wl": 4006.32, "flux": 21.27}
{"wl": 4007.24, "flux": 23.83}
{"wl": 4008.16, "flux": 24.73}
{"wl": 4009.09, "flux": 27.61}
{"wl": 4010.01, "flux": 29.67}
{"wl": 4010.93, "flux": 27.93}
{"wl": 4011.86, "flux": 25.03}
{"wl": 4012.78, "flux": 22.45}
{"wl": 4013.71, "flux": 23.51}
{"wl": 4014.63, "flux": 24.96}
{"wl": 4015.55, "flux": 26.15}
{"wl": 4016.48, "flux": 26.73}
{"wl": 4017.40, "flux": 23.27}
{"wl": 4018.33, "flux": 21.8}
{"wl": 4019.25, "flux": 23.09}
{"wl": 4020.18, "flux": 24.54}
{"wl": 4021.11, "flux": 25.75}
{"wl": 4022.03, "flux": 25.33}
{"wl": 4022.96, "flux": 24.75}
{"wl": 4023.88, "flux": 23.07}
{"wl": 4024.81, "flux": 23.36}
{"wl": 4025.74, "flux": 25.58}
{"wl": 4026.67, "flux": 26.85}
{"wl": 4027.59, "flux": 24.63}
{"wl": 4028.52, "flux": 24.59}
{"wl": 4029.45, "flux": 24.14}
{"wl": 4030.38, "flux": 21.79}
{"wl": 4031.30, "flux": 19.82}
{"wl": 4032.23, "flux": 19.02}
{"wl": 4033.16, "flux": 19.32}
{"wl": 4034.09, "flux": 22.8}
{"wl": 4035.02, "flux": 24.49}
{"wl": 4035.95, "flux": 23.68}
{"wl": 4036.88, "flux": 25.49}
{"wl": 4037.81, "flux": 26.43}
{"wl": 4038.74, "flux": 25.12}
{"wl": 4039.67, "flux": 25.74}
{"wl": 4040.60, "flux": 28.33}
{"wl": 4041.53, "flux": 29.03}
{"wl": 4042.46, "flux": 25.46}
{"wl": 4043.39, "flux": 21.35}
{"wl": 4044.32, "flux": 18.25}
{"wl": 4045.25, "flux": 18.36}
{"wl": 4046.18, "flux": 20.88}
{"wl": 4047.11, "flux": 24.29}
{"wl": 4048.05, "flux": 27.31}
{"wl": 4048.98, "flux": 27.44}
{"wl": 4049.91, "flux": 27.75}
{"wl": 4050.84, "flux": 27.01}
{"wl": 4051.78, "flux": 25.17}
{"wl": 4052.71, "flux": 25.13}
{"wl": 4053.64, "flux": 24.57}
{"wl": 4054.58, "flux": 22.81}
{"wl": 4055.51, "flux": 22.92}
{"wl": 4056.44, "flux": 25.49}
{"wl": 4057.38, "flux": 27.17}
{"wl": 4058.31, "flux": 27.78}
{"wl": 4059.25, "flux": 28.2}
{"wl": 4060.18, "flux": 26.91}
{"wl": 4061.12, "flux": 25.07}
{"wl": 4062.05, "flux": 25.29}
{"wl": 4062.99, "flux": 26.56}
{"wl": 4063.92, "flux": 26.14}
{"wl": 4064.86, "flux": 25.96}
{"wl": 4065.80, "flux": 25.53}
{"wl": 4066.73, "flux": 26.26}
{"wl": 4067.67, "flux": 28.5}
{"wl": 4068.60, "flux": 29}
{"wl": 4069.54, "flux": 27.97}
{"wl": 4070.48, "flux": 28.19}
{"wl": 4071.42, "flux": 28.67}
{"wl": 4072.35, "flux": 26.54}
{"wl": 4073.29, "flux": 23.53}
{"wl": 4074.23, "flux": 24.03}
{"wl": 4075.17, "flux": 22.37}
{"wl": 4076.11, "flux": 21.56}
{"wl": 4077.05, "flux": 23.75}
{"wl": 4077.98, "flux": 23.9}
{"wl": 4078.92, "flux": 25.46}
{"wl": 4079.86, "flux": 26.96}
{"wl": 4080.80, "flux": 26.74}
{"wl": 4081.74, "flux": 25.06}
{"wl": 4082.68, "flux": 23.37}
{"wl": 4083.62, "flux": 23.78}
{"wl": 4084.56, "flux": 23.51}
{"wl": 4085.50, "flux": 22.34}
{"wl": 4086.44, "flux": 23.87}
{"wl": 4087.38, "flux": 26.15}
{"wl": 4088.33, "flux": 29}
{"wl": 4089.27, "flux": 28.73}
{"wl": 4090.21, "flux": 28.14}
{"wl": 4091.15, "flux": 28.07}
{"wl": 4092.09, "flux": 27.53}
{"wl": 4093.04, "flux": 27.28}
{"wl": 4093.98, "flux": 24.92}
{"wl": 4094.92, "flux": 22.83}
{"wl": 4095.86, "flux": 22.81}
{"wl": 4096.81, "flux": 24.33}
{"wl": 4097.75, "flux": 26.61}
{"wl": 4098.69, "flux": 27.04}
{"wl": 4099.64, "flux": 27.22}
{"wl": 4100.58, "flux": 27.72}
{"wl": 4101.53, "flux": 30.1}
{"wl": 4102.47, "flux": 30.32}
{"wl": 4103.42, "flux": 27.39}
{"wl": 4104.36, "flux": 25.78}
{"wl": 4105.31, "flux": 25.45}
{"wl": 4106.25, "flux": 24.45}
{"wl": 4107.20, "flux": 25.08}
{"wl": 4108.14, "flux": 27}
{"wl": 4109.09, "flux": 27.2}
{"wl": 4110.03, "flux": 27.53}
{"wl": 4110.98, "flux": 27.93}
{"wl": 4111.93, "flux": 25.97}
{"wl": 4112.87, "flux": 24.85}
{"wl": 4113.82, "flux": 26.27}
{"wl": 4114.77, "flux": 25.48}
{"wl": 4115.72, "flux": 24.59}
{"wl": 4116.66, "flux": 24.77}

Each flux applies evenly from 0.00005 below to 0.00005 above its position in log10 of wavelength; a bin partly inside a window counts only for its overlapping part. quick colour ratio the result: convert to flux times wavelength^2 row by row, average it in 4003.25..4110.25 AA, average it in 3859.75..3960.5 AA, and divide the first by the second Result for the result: 1.5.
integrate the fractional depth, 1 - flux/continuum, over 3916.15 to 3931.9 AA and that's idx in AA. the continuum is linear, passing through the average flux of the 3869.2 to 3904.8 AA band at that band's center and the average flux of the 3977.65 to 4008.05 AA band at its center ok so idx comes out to 4.46 AA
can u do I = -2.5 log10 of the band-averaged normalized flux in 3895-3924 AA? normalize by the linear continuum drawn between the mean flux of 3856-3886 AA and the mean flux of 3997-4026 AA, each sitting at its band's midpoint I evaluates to 0.20 mag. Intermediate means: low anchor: 20.4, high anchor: 24.8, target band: 18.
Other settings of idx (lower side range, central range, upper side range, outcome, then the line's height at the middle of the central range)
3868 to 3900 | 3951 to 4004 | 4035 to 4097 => 5.7 AA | 22.7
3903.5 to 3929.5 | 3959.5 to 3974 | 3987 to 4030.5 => 3.2 AA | 21.3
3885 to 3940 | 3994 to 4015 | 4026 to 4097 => -3.4 AA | 21.6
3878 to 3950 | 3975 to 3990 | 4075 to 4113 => -0.7 AA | 19.7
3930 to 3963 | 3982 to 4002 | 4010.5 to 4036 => -4.0 AA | 19.9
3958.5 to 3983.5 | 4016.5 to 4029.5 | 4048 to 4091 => -1.5 AA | 22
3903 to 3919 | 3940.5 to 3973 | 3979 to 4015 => 7.0 AA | 21.2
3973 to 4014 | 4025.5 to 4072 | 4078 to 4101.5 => -0.8 AA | 24.6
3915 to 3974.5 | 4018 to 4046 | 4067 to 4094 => -2.2 AA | 22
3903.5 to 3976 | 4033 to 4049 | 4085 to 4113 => -1.1 AA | 22.6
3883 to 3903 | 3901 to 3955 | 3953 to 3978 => 6.1 AA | 17.4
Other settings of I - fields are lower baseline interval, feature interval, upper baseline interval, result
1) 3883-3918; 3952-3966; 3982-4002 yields 0.29 mag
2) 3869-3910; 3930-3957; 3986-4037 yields 0.47 mag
